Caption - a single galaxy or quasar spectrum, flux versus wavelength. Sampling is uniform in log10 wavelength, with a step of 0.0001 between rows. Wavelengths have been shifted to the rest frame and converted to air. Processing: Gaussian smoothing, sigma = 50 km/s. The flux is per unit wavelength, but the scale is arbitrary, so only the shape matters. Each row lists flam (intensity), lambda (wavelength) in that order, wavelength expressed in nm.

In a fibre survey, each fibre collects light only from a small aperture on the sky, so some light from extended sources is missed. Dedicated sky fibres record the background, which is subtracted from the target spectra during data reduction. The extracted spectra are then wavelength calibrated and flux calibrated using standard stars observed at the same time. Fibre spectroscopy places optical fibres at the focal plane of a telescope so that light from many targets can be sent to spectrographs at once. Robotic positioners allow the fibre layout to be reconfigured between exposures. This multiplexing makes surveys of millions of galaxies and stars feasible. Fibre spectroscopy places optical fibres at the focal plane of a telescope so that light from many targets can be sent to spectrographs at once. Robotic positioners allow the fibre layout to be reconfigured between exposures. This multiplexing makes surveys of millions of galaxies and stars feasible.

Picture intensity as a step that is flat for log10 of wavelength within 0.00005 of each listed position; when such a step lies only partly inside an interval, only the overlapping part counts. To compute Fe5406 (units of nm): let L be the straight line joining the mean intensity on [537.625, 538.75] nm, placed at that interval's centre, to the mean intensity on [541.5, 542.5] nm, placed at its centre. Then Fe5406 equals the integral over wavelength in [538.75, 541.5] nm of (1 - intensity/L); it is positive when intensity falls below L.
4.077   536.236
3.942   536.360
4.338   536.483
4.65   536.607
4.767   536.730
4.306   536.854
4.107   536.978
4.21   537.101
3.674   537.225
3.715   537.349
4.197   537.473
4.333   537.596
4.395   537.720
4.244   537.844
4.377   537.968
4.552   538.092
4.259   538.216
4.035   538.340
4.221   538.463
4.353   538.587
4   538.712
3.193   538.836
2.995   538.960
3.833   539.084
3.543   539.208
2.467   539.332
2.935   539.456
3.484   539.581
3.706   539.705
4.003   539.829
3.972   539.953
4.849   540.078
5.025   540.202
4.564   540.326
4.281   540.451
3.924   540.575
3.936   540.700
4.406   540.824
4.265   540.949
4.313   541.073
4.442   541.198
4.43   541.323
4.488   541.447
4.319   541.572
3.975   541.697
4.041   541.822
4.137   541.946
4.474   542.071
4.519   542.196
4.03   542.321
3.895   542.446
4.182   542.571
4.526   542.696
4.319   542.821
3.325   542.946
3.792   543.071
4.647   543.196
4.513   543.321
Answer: 0.17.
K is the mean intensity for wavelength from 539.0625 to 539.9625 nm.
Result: 3.45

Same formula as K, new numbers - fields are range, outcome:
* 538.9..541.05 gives 3.9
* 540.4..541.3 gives 4.23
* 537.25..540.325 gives 3.95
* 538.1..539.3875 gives 3.73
